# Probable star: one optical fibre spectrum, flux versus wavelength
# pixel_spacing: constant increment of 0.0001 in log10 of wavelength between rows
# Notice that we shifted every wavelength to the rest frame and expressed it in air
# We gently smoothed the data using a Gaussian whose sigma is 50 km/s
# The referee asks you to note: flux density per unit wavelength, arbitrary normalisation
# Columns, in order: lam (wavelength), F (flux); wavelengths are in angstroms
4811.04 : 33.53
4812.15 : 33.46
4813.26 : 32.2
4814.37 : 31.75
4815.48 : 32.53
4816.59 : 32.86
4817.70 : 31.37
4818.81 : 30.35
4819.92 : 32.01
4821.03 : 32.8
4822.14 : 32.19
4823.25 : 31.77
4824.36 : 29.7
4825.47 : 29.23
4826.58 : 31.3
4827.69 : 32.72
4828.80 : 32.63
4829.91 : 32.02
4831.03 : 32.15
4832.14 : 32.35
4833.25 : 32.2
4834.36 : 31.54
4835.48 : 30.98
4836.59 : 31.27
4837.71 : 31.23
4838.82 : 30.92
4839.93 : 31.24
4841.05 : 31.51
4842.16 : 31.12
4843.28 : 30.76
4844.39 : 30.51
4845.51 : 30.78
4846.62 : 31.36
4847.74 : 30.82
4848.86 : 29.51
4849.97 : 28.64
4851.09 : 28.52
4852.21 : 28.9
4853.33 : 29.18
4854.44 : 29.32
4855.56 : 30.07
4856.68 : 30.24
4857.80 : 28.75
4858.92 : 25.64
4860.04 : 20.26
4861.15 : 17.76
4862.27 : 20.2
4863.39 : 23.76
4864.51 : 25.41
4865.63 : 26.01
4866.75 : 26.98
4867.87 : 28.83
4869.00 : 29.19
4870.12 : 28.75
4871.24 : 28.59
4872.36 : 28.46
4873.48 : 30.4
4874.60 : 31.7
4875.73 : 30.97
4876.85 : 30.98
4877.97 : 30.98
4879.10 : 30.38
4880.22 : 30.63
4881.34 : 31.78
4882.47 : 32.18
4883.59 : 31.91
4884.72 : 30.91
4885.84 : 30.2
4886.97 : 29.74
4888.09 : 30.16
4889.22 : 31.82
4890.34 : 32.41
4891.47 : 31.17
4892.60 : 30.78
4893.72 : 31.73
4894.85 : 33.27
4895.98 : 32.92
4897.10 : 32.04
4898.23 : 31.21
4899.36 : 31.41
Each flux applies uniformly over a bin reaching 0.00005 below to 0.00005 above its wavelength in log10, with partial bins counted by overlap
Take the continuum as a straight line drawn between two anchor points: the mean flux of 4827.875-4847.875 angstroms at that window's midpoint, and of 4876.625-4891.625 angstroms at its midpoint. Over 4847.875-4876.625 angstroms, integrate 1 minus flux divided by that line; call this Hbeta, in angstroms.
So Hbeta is 3.4 angstroms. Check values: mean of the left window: 31.4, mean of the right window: 31.1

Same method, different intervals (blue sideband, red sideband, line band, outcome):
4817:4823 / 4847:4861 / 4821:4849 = -1.14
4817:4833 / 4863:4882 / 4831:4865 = 1.76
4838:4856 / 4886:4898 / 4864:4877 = 0.89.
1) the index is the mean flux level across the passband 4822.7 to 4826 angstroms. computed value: 30.3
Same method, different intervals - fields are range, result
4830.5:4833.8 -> 32.3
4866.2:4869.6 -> 28.3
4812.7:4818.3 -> 32.1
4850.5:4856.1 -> 29.2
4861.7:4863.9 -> 21.9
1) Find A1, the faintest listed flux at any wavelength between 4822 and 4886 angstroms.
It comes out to 17.76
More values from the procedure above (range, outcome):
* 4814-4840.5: 29.23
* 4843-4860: 25.64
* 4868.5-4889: 28.46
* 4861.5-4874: 20.2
